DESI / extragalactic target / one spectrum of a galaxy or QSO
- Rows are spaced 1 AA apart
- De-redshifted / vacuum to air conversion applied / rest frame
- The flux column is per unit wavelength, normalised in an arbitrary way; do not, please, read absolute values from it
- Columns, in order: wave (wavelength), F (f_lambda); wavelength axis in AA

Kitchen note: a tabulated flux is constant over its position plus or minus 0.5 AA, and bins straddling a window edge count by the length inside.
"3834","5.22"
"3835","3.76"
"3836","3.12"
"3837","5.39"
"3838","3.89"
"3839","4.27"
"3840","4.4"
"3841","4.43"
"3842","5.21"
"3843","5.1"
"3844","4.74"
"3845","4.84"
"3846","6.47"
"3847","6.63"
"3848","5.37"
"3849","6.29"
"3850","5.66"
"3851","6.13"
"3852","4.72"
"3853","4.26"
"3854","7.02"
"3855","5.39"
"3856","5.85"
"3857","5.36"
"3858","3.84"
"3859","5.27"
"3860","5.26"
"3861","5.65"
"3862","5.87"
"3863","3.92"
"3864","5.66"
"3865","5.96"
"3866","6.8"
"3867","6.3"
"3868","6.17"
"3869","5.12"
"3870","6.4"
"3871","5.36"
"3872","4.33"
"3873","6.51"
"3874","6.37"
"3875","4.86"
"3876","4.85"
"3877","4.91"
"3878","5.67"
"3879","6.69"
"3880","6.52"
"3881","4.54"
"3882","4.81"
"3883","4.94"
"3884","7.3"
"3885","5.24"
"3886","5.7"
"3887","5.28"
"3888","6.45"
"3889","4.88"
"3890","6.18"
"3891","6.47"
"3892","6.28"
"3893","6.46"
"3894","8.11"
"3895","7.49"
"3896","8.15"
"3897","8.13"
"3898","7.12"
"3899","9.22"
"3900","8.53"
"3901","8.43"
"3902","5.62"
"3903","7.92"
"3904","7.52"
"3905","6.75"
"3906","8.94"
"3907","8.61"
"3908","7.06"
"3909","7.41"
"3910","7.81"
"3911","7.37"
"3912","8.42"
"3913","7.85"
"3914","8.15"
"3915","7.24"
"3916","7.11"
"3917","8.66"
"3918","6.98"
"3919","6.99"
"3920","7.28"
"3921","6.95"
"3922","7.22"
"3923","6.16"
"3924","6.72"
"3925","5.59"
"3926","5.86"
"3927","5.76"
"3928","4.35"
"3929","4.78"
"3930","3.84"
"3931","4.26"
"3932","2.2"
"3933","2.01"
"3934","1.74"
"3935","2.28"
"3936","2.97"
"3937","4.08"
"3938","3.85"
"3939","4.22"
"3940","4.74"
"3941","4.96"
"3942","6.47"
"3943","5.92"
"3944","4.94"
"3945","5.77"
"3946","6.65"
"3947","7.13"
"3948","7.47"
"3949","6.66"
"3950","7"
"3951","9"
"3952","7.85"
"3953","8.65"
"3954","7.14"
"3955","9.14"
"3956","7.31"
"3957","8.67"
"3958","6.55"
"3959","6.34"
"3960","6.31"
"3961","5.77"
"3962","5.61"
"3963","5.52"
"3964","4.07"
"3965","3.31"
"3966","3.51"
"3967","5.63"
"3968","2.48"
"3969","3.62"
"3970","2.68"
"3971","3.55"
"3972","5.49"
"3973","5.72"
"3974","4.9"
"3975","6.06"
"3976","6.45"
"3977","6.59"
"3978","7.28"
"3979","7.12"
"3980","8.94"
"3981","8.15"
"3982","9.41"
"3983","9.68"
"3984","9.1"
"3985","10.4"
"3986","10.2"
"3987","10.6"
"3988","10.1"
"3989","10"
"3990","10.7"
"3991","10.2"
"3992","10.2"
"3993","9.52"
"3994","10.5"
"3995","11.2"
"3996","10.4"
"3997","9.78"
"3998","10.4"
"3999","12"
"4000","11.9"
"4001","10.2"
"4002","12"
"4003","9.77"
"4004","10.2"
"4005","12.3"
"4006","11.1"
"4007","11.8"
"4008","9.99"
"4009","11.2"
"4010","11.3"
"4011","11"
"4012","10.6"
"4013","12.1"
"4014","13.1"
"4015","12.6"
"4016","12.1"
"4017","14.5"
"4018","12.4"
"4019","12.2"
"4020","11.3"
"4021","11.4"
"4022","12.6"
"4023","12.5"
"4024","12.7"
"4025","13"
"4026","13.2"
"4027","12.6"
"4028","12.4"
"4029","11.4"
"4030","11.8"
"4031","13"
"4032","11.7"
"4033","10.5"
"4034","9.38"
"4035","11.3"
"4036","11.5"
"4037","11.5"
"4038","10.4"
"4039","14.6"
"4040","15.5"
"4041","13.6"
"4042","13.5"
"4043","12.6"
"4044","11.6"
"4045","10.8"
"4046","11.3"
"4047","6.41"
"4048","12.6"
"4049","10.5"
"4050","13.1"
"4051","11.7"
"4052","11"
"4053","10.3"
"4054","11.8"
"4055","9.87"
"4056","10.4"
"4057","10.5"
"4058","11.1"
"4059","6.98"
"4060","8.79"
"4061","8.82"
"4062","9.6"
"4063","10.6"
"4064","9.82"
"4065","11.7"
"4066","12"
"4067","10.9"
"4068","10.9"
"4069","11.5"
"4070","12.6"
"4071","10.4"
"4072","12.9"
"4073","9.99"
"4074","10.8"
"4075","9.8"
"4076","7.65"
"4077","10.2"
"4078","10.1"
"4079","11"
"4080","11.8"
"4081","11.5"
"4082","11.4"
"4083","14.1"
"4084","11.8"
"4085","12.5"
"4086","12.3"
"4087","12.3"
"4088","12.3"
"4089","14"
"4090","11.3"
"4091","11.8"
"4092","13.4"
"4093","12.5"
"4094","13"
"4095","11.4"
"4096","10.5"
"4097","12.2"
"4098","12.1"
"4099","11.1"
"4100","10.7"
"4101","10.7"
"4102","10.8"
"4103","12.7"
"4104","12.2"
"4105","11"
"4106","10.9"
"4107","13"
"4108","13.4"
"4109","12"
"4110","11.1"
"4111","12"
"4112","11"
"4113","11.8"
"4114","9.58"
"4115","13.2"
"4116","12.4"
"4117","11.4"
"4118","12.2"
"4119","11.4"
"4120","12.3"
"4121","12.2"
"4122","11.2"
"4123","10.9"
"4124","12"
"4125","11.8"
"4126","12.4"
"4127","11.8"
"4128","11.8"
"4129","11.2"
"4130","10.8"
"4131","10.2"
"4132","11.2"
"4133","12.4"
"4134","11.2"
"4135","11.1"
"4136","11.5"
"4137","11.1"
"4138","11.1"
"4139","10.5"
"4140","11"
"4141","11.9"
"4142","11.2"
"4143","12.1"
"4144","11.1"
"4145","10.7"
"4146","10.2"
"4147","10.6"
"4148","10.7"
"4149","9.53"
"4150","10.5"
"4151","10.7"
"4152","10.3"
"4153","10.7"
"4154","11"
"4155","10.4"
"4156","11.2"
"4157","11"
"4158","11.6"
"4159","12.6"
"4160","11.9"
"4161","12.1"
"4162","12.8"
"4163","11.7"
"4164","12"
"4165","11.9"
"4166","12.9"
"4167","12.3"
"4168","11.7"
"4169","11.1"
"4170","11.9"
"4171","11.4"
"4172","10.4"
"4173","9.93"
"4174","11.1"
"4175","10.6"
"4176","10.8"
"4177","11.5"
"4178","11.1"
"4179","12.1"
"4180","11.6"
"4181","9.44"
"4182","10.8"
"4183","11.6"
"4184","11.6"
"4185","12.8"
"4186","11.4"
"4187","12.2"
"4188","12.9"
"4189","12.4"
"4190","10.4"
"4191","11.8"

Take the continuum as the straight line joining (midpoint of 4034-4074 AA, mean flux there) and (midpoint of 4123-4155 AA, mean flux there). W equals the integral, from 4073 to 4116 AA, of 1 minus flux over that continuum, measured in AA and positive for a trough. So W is -2.0 AA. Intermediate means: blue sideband 11.1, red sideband 11.1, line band 11.6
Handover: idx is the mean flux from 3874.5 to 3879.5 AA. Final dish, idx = 5.4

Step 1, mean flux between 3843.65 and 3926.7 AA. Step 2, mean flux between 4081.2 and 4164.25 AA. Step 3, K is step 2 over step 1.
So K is 1.82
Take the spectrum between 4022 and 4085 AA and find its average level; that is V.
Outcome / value 11.3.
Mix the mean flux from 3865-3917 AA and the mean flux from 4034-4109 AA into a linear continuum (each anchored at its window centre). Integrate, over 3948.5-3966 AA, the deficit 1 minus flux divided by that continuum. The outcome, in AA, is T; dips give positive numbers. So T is 3.6 AA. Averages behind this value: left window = 6.69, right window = 11.4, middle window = 6.67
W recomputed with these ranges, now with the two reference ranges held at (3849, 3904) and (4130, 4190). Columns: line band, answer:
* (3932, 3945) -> 5.78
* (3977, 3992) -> -2.41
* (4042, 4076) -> -4.66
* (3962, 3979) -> 6.34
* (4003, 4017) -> -4.94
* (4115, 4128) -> -1.60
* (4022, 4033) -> -4.36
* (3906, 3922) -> -2.09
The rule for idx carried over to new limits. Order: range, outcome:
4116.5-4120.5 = 11.8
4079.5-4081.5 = 11.7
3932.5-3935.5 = 2.01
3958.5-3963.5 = 5.91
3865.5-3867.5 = 6.55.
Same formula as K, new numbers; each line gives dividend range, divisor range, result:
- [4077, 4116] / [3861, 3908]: 1.86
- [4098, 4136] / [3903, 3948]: 1.94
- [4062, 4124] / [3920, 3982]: 2.05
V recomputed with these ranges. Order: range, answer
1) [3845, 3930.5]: 6.32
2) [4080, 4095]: 12.4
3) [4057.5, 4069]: 10.2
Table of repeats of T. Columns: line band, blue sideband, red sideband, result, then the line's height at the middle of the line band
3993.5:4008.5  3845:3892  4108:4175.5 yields -4.42 AA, 8.42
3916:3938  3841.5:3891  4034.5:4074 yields 6.65 AA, 7.38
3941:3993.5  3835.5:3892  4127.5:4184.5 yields 3.29 AA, 7.49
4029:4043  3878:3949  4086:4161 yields -4.29 AA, 9.31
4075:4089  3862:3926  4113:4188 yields -1.90 AA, 10.1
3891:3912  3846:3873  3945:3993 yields -4.92 AA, 6.19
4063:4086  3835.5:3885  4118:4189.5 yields -3.31 AA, 9.76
